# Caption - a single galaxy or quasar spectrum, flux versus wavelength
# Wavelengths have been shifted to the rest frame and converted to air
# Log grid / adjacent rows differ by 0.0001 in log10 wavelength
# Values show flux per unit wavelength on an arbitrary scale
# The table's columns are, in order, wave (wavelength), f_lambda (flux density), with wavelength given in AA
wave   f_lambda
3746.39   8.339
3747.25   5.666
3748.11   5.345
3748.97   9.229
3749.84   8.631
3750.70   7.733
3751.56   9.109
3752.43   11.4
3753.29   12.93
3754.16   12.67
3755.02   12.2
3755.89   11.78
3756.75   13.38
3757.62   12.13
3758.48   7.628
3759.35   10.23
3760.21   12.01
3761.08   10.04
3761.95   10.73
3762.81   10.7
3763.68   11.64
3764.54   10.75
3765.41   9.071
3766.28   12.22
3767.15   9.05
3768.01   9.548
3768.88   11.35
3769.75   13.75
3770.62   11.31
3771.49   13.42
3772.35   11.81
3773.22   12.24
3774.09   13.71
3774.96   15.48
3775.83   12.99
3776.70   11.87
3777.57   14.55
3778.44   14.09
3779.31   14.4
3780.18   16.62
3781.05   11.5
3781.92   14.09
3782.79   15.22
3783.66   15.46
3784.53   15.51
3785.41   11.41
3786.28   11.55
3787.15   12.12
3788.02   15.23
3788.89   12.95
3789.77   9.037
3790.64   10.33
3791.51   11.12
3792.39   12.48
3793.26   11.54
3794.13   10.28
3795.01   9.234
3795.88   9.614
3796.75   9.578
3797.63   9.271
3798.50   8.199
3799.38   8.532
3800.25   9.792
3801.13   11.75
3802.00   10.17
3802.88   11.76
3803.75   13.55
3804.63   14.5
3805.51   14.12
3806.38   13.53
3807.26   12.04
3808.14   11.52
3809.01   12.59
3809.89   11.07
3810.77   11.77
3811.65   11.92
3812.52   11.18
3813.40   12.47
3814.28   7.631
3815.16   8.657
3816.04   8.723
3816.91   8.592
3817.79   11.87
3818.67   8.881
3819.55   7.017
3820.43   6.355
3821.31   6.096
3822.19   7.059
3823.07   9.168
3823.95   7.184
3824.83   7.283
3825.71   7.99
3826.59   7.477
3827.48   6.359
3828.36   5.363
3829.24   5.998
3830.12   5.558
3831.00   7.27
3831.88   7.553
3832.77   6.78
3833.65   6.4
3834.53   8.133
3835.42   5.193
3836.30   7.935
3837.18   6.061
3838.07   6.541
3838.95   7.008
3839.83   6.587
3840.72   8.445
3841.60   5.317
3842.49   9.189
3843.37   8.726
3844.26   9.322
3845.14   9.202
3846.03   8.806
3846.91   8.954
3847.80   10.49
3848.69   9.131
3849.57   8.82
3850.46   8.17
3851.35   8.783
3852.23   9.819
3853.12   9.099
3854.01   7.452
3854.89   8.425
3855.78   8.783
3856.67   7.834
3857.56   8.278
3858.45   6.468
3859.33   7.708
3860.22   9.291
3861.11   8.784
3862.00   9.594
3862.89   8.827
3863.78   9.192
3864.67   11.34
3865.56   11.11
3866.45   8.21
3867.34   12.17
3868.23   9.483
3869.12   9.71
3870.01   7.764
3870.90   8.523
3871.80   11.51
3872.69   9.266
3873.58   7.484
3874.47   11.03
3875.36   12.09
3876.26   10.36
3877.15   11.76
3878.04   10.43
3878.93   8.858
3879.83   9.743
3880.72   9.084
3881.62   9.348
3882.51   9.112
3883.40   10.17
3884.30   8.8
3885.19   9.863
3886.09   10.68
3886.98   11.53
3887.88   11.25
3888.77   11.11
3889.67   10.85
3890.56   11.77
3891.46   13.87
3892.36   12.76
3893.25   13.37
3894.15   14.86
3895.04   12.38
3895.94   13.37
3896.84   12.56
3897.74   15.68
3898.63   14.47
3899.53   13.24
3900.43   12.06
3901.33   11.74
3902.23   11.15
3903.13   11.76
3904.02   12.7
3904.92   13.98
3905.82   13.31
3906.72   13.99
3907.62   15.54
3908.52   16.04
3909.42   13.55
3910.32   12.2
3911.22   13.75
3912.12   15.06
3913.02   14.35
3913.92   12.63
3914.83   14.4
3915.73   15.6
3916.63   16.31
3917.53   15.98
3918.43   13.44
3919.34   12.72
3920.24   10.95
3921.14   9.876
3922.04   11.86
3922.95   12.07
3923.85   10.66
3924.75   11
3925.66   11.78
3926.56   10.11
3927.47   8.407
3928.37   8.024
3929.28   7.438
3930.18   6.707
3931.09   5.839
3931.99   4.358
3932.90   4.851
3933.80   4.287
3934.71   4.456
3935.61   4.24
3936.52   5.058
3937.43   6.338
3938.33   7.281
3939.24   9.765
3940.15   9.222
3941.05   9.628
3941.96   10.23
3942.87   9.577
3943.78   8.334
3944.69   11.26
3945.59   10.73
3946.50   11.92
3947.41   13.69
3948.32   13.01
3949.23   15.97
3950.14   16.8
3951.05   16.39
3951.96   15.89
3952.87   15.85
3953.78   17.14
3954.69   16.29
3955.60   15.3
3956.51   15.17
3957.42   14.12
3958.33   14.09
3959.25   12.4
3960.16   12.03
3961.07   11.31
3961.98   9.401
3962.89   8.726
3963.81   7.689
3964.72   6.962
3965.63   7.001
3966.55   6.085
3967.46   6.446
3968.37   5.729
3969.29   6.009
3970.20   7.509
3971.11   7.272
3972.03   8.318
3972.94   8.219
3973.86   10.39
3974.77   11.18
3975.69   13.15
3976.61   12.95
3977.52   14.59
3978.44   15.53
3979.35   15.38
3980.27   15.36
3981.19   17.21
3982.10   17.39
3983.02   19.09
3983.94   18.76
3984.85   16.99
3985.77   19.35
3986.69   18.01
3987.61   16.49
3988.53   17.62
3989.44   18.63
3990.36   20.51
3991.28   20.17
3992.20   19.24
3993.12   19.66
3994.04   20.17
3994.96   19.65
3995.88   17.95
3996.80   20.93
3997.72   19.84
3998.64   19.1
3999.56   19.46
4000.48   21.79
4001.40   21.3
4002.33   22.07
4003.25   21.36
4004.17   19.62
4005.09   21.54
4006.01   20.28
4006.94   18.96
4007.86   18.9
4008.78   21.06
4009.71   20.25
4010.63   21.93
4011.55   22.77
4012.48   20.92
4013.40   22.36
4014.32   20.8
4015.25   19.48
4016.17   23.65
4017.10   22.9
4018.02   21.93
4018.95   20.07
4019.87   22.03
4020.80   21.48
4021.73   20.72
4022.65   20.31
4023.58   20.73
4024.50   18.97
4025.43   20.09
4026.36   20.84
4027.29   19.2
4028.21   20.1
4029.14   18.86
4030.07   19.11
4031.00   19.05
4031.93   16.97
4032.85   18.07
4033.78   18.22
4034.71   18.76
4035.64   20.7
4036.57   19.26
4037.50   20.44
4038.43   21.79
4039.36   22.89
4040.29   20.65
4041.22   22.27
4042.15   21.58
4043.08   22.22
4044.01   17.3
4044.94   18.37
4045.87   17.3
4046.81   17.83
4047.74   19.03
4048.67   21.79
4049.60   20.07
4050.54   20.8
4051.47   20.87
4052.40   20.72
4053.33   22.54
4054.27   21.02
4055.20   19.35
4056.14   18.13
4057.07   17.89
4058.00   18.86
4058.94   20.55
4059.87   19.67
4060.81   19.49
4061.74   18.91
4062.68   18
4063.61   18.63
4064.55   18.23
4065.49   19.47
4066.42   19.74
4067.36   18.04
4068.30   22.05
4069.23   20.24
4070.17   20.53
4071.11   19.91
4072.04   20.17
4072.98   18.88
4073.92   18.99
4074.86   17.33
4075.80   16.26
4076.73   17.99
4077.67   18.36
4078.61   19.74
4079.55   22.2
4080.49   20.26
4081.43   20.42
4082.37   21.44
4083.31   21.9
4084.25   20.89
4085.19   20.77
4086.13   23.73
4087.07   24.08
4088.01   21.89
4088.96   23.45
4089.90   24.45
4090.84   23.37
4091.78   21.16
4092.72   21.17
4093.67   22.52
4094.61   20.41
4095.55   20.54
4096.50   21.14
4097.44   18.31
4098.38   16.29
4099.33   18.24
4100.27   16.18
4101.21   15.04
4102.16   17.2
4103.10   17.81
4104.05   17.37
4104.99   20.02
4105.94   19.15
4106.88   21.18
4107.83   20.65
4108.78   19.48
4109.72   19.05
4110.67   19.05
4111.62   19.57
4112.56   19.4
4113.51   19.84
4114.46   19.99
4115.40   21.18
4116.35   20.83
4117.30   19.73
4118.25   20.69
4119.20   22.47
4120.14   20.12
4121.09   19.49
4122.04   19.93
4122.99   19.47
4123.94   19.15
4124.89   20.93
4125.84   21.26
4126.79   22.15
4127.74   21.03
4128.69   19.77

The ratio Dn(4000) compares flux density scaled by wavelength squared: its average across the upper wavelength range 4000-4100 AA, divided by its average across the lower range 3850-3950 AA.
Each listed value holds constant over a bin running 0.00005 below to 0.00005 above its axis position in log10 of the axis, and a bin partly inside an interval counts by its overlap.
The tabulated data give 2.05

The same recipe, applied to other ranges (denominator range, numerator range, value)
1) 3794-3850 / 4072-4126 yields 2.58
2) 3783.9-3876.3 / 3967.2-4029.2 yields 2.10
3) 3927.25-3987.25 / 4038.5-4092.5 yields 1.91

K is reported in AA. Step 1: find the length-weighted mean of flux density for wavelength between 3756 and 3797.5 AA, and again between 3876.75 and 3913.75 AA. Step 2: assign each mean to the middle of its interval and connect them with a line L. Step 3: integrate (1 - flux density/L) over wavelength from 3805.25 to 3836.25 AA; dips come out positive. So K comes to 8.6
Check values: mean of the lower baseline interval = 12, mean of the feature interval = 8.72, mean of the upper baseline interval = 12.3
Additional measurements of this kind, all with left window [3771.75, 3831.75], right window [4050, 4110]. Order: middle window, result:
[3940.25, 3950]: 2.5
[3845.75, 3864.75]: 5.7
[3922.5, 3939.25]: 8.4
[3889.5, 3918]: 1.0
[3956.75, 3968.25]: 4.6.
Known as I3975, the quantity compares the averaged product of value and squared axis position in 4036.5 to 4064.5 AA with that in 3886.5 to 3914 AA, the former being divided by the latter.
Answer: 1.64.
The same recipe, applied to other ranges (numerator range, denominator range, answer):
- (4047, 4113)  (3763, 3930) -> 2.10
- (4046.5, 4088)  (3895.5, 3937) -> 1.89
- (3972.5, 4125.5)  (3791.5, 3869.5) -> 2.42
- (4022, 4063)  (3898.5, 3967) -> 1.83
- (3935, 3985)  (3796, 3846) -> 1.41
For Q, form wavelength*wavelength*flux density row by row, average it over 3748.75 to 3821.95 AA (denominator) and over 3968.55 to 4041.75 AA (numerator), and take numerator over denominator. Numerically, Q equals 1.83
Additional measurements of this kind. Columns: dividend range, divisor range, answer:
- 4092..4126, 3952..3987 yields 1.68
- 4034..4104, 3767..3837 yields 2.17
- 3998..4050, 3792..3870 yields 2.49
